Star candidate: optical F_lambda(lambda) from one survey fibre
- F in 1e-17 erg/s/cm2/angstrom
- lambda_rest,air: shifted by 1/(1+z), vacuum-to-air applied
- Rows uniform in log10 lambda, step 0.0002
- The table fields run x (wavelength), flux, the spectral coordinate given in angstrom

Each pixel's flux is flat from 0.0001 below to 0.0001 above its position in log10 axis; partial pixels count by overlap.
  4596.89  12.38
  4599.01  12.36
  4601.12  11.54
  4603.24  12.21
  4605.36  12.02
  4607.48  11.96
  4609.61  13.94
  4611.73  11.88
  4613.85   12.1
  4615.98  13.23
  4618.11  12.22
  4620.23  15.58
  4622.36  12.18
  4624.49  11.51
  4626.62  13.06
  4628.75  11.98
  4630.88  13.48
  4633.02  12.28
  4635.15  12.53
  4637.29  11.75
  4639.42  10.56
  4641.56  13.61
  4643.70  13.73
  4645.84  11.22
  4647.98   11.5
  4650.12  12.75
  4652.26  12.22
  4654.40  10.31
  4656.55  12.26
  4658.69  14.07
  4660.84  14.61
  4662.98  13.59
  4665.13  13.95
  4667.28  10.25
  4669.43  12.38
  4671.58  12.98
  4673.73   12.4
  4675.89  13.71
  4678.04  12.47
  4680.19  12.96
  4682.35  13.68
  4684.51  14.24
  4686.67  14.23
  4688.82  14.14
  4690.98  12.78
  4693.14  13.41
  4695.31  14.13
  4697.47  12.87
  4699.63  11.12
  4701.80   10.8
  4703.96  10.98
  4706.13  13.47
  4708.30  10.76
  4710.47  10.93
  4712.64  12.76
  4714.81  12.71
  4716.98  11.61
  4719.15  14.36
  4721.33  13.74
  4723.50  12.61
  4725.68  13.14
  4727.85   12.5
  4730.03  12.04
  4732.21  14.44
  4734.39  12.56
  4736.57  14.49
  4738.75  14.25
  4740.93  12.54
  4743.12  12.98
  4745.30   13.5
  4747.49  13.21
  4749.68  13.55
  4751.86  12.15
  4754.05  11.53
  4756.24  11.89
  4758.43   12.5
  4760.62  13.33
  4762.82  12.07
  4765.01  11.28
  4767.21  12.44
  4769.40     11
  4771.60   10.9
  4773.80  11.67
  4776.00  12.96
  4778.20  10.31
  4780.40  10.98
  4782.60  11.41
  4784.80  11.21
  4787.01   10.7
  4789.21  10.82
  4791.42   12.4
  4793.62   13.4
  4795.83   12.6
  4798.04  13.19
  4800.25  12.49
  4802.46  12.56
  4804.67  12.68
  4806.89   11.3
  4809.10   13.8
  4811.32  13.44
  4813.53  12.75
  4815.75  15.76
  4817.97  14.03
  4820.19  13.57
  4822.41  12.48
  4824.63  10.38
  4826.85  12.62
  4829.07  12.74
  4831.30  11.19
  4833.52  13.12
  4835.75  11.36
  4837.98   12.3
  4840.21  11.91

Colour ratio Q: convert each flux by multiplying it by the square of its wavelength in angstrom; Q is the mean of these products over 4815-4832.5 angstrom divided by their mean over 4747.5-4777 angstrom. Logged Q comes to 1.08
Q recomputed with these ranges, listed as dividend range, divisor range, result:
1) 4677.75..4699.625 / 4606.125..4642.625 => 1.10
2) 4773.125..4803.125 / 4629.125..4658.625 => 1.04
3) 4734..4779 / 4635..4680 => 1.04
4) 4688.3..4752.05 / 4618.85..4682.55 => 1.04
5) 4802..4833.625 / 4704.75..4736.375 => 1.05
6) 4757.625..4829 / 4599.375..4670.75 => 1.05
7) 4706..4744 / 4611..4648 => 1.07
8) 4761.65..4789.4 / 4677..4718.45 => 0.93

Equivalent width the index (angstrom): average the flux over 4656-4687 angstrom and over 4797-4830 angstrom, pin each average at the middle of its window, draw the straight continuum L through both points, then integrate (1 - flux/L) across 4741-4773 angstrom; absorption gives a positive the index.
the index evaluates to 1.8 angstrom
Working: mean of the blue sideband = 13.2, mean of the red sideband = 12.9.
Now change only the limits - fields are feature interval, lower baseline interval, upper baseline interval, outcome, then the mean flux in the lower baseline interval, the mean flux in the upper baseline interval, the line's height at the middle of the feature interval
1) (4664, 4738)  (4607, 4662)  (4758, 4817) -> -2.40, 12.6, 12.2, 12.4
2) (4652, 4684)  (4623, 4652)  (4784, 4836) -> -1.26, 12.3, 12.6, 12.3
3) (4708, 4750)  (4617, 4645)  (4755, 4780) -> -3.19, 12.6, 11.8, 12.1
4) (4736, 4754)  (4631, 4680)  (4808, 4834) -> -0.59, 12.5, 13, 12.8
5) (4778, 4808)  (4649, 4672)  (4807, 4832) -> 2.29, 12.7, 12.9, 12.9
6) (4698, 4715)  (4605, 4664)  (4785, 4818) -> 1.29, 12.6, 12.7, 12.6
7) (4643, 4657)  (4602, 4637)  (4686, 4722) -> 0.74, 12.6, 12.6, 12.6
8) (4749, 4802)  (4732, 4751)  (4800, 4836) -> 4.82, 13.4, 12.8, 13.1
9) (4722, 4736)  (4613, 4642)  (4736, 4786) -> -0.74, 12.6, 12.2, 12.3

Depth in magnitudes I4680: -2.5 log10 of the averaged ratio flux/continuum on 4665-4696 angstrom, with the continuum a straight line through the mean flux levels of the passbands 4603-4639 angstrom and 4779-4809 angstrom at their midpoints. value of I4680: -0.066 mag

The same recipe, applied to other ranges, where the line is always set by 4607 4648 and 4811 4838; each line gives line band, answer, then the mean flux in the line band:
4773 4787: 0.12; 11.4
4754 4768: 0.04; 12.2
